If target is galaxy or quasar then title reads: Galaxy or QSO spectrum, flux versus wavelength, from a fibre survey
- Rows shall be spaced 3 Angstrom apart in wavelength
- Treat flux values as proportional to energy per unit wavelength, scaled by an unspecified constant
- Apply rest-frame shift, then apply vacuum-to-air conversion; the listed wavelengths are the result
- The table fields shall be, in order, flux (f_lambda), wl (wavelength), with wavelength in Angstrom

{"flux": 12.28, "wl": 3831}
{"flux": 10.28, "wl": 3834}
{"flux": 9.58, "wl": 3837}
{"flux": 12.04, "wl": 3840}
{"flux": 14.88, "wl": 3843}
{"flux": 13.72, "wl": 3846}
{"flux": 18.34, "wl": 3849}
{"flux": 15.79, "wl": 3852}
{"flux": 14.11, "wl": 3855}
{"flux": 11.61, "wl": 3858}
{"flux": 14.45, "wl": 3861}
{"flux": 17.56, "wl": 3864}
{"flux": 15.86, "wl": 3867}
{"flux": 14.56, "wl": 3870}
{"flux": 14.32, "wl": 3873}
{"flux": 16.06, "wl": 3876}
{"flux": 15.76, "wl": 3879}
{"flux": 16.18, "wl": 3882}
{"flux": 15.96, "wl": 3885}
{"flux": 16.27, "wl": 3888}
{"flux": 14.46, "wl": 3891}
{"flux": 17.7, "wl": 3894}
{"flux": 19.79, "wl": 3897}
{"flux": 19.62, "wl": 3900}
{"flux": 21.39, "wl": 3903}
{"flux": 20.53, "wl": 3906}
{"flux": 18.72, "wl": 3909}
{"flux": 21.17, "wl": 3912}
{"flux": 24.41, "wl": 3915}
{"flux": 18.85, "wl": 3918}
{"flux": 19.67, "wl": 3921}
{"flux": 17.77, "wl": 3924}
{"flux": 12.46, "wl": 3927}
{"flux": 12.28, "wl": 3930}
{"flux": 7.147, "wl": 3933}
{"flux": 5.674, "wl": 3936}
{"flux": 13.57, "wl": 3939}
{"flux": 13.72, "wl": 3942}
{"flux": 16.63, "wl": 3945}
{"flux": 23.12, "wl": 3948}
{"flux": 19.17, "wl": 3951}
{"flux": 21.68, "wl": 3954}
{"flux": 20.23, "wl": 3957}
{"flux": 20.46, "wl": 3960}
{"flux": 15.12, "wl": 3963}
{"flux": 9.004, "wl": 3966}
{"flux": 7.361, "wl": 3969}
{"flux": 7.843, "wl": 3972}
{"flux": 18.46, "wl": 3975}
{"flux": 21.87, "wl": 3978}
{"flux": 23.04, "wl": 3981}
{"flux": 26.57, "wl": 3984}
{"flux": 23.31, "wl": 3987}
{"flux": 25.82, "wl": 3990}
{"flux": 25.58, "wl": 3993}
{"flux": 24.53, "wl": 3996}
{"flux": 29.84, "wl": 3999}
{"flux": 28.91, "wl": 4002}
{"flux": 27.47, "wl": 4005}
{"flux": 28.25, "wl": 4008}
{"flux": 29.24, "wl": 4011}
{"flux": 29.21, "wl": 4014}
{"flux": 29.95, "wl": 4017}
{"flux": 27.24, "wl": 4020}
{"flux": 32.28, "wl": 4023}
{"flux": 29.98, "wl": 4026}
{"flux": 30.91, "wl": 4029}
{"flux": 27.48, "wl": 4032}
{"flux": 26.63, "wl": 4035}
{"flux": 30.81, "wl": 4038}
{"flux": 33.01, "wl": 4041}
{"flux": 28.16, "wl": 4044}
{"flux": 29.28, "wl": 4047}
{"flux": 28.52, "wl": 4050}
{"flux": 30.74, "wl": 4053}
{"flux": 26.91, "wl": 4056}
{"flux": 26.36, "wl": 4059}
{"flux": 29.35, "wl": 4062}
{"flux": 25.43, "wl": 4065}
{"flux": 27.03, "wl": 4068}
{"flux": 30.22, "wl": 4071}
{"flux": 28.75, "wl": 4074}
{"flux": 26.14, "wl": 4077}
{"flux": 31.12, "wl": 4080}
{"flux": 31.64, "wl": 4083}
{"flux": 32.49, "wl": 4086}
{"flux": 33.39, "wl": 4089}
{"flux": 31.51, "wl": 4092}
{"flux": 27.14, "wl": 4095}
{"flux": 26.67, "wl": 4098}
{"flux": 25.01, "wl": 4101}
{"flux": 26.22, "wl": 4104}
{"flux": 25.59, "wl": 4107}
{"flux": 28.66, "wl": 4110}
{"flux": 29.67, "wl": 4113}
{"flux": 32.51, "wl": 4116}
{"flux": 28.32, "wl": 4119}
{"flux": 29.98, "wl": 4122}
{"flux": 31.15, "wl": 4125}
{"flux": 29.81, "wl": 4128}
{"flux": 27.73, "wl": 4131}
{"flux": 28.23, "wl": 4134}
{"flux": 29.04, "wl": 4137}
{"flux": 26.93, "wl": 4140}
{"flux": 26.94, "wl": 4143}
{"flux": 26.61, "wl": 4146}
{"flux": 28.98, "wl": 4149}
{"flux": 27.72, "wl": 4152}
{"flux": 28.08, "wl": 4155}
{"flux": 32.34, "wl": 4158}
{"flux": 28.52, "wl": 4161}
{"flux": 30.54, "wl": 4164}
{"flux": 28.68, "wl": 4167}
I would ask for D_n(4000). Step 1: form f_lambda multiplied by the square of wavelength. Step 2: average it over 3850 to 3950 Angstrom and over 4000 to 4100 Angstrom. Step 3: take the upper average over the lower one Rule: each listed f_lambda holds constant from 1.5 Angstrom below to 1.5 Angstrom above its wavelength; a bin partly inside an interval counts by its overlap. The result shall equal 1.93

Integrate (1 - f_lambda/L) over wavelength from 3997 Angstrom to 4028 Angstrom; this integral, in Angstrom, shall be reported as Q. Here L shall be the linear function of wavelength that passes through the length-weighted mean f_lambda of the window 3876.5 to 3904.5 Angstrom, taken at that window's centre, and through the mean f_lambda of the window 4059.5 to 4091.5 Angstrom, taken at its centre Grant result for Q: -4.6 Angstrom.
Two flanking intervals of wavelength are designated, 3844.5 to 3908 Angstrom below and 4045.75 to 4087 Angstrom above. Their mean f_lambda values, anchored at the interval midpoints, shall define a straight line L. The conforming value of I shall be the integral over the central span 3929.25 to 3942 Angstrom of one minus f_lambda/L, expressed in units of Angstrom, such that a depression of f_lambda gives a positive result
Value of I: 6.5 Angstrom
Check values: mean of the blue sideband 16.4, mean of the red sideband 28.8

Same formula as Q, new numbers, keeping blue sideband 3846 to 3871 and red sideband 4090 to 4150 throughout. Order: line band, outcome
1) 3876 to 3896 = 0.5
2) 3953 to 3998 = 3.6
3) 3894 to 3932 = -1.7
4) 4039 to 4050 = -2.4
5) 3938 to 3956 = 1.4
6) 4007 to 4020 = -3.4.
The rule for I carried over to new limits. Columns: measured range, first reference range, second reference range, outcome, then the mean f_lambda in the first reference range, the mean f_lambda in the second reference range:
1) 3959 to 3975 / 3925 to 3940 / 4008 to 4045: 4.5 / 10.4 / 29.5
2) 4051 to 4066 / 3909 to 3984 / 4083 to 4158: -2.1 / 16.5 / 28.8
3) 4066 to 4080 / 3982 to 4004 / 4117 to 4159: -0.3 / 26.3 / 28.7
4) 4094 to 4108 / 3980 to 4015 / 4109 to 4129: 1.6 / 26.8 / 30.1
